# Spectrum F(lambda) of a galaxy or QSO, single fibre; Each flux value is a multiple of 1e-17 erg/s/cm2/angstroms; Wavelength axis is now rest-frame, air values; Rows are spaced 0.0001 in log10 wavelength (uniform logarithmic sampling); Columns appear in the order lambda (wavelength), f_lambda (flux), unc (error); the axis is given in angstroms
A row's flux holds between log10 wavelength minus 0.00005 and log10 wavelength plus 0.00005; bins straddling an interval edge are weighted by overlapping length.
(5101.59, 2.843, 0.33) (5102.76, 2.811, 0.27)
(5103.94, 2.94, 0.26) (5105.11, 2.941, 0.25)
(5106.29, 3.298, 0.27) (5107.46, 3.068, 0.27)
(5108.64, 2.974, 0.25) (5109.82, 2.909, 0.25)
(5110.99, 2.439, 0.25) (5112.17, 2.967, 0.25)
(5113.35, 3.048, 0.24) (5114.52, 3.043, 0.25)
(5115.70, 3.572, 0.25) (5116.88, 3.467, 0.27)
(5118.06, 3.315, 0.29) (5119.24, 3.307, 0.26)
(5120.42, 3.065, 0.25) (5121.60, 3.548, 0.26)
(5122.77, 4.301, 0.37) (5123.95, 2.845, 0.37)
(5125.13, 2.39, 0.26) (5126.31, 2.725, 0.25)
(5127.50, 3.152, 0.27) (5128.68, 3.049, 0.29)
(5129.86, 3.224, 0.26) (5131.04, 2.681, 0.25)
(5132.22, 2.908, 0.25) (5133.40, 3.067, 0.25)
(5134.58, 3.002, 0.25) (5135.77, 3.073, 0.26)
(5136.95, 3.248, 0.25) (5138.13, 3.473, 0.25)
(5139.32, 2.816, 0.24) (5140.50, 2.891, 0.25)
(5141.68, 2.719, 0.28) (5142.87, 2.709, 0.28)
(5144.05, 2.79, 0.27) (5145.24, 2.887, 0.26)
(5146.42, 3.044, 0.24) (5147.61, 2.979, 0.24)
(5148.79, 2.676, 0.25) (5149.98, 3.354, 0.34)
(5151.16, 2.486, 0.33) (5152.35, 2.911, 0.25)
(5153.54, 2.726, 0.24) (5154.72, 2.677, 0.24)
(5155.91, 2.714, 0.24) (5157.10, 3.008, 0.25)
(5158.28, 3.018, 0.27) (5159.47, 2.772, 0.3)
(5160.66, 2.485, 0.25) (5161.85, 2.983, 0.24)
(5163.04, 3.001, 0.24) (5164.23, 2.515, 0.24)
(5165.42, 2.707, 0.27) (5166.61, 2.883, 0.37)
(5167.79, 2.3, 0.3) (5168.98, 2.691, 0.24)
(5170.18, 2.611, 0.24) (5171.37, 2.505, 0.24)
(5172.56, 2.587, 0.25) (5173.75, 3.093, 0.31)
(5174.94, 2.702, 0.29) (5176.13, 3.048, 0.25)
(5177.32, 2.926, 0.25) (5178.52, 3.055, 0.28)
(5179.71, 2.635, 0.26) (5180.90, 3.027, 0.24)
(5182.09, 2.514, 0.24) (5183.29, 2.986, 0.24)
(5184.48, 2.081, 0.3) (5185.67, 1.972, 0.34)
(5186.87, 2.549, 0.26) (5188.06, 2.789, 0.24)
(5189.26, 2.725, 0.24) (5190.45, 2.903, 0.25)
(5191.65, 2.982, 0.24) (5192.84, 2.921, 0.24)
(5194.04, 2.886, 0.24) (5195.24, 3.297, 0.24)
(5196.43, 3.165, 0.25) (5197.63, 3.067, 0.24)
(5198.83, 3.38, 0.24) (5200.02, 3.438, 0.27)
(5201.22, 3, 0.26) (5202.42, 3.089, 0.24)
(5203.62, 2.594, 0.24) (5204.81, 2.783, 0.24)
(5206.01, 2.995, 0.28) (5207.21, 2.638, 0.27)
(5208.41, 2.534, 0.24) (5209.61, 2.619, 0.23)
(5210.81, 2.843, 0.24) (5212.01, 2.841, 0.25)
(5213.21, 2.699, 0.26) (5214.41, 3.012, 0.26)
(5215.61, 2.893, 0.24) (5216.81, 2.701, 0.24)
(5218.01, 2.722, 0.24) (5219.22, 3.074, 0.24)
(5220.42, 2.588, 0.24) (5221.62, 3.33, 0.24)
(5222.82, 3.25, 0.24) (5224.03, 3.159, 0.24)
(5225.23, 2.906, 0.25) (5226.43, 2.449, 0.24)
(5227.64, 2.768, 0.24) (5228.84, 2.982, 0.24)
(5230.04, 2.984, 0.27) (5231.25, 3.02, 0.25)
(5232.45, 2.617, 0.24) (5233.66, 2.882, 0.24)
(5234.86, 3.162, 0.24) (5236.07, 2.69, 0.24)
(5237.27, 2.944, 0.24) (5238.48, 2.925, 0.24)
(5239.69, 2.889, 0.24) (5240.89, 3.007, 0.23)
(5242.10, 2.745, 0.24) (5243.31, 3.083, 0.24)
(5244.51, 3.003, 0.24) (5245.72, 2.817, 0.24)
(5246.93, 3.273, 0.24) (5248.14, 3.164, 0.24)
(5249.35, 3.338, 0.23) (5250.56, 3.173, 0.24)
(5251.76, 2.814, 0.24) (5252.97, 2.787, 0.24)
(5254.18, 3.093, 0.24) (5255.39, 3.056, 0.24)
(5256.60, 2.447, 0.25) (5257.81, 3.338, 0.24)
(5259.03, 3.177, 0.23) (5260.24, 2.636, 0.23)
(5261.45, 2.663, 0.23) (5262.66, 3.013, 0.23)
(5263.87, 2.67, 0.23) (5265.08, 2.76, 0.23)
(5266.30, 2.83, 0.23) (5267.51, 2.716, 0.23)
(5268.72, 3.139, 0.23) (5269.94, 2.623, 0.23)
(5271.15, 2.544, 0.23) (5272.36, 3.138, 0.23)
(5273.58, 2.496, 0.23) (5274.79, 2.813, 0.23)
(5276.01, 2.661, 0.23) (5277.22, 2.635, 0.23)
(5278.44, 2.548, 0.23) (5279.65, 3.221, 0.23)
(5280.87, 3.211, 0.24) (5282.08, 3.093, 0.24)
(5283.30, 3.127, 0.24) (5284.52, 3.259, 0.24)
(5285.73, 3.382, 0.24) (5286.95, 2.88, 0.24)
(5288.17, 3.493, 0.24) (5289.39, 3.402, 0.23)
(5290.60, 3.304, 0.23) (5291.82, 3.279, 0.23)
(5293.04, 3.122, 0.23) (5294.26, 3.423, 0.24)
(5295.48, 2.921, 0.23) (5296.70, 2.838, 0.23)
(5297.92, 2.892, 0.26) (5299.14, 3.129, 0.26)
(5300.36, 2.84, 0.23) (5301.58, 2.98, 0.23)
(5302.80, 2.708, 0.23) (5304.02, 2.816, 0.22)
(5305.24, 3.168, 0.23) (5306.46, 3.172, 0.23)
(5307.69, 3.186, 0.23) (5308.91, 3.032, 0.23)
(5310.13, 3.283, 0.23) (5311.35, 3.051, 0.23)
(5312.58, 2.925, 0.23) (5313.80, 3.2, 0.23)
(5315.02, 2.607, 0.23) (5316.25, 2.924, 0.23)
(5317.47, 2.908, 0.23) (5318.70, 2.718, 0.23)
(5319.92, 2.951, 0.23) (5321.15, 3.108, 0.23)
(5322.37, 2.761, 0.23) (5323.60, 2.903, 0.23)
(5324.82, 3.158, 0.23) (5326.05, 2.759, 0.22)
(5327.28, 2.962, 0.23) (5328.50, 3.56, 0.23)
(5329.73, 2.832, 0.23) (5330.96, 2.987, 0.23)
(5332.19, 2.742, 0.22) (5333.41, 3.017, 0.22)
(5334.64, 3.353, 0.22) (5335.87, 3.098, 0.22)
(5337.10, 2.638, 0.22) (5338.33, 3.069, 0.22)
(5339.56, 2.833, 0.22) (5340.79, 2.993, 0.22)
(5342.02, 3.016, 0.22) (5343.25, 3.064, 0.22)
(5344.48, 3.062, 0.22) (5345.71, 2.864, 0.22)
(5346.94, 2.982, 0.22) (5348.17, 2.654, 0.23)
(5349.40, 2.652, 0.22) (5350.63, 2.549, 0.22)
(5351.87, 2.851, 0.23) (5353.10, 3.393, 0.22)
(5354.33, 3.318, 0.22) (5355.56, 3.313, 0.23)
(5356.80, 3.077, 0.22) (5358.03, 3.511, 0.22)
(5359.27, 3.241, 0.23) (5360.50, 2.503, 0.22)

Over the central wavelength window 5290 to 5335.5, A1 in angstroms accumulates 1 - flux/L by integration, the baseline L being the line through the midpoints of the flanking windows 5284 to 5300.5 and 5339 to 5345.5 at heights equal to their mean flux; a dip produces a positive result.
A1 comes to 1.1 angstroms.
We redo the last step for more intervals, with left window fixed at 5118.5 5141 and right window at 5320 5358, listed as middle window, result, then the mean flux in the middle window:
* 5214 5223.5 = 0.33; 2.94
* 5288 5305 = -0.33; 3.07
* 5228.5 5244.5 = 0.65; 2.92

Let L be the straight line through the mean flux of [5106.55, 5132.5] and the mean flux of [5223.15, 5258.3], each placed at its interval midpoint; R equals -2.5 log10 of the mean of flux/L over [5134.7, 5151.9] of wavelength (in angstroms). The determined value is 0.05 mag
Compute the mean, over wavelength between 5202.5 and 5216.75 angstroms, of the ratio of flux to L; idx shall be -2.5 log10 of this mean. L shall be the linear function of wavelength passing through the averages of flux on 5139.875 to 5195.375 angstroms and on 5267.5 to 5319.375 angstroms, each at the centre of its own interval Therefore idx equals 0.03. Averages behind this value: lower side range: 2.78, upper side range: 3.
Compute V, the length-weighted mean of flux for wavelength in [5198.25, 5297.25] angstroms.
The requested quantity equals 2.95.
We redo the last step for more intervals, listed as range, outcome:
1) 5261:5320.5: 2.97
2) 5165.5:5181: 2.76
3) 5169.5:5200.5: 2.84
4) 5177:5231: 2.86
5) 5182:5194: 2.66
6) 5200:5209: 2.85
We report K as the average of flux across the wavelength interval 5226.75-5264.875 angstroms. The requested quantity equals 2.94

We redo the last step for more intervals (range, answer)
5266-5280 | 2.77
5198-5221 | 2.87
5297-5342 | 2.98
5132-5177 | 2.84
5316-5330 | 2.97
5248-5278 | 2.86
